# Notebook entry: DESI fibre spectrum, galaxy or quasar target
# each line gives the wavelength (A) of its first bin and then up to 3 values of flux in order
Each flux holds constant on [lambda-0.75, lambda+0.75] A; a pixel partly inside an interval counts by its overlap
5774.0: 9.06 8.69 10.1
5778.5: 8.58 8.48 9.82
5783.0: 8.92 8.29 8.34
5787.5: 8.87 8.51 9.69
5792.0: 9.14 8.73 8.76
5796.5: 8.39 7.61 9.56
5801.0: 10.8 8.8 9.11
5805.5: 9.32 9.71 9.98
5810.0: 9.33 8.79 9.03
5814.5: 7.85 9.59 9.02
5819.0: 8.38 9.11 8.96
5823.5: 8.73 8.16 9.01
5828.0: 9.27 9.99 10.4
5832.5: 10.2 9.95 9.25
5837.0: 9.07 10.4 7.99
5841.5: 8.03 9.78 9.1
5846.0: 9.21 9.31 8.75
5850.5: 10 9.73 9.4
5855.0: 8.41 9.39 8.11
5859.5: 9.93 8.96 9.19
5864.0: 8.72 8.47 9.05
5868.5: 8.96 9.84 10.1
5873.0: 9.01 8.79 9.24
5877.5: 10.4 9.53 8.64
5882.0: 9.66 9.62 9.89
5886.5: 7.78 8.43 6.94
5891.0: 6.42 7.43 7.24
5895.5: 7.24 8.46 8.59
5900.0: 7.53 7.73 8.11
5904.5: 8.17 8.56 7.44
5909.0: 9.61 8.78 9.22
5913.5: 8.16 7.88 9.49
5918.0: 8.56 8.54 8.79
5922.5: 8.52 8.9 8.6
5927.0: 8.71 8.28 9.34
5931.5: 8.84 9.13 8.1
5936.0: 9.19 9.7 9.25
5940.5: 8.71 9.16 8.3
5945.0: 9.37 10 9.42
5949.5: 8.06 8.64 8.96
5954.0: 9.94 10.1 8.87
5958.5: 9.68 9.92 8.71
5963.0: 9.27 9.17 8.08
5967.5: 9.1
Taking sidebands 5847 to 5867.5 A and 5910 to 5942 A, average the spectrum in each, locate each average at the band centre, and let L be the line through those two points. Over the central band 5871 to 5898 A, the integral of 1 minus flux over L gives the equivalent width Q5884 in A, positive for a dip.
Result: 1.2 A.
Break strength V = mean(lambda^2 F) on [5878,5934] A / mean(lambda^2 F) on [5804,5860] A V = 0.94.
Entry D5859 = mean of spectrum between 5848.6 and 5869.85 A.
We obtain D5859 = 9.1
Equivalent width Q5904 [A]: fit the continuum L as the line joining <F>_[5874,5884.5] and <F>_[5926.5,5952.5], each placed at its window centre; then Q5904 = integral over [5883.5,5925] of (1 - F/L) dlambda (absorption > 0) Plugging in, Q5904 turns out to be 4.4 A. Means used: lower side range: 9.44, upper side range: 8.96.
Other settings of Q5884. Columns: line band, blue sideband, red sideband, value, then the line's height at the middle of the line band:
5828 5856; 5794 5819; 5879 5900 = -2.18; 8.7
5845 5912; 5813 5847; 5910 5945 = 1.72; 8.98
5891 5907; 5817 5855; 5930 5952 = 2.23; 9.09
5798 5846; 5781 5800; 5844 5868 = -1.49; 8.94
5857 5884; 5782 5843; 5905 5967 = -0.67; 9.01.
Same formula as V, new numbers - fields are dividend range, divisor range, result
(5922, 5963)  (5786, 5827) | 1.06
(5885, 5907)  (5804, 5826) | 0.89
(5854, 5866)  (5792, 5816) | 1.00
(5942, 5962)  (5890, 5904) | 1.23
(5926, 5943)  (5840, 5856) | 1.01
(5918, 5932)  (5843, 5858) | 0.97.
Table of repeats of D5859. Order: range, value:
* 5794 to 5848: 9.16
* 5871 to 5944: 8.62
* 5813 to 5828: 8.8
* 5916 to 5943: 8.87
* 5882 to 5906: 8.04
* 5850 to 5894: 8.93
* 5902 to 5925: 8.57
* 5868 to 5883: 9.43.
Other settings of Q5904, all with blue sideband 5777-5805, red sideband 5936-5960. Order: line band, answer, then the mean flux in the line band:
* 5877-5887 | -0.3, 9.37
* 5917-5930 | 0.7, 8.67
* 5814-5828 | 0.3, 8.8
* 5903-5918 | 1.0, 8.56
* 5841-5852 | -0.2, 9.23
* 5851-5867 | 0.0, 9.05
